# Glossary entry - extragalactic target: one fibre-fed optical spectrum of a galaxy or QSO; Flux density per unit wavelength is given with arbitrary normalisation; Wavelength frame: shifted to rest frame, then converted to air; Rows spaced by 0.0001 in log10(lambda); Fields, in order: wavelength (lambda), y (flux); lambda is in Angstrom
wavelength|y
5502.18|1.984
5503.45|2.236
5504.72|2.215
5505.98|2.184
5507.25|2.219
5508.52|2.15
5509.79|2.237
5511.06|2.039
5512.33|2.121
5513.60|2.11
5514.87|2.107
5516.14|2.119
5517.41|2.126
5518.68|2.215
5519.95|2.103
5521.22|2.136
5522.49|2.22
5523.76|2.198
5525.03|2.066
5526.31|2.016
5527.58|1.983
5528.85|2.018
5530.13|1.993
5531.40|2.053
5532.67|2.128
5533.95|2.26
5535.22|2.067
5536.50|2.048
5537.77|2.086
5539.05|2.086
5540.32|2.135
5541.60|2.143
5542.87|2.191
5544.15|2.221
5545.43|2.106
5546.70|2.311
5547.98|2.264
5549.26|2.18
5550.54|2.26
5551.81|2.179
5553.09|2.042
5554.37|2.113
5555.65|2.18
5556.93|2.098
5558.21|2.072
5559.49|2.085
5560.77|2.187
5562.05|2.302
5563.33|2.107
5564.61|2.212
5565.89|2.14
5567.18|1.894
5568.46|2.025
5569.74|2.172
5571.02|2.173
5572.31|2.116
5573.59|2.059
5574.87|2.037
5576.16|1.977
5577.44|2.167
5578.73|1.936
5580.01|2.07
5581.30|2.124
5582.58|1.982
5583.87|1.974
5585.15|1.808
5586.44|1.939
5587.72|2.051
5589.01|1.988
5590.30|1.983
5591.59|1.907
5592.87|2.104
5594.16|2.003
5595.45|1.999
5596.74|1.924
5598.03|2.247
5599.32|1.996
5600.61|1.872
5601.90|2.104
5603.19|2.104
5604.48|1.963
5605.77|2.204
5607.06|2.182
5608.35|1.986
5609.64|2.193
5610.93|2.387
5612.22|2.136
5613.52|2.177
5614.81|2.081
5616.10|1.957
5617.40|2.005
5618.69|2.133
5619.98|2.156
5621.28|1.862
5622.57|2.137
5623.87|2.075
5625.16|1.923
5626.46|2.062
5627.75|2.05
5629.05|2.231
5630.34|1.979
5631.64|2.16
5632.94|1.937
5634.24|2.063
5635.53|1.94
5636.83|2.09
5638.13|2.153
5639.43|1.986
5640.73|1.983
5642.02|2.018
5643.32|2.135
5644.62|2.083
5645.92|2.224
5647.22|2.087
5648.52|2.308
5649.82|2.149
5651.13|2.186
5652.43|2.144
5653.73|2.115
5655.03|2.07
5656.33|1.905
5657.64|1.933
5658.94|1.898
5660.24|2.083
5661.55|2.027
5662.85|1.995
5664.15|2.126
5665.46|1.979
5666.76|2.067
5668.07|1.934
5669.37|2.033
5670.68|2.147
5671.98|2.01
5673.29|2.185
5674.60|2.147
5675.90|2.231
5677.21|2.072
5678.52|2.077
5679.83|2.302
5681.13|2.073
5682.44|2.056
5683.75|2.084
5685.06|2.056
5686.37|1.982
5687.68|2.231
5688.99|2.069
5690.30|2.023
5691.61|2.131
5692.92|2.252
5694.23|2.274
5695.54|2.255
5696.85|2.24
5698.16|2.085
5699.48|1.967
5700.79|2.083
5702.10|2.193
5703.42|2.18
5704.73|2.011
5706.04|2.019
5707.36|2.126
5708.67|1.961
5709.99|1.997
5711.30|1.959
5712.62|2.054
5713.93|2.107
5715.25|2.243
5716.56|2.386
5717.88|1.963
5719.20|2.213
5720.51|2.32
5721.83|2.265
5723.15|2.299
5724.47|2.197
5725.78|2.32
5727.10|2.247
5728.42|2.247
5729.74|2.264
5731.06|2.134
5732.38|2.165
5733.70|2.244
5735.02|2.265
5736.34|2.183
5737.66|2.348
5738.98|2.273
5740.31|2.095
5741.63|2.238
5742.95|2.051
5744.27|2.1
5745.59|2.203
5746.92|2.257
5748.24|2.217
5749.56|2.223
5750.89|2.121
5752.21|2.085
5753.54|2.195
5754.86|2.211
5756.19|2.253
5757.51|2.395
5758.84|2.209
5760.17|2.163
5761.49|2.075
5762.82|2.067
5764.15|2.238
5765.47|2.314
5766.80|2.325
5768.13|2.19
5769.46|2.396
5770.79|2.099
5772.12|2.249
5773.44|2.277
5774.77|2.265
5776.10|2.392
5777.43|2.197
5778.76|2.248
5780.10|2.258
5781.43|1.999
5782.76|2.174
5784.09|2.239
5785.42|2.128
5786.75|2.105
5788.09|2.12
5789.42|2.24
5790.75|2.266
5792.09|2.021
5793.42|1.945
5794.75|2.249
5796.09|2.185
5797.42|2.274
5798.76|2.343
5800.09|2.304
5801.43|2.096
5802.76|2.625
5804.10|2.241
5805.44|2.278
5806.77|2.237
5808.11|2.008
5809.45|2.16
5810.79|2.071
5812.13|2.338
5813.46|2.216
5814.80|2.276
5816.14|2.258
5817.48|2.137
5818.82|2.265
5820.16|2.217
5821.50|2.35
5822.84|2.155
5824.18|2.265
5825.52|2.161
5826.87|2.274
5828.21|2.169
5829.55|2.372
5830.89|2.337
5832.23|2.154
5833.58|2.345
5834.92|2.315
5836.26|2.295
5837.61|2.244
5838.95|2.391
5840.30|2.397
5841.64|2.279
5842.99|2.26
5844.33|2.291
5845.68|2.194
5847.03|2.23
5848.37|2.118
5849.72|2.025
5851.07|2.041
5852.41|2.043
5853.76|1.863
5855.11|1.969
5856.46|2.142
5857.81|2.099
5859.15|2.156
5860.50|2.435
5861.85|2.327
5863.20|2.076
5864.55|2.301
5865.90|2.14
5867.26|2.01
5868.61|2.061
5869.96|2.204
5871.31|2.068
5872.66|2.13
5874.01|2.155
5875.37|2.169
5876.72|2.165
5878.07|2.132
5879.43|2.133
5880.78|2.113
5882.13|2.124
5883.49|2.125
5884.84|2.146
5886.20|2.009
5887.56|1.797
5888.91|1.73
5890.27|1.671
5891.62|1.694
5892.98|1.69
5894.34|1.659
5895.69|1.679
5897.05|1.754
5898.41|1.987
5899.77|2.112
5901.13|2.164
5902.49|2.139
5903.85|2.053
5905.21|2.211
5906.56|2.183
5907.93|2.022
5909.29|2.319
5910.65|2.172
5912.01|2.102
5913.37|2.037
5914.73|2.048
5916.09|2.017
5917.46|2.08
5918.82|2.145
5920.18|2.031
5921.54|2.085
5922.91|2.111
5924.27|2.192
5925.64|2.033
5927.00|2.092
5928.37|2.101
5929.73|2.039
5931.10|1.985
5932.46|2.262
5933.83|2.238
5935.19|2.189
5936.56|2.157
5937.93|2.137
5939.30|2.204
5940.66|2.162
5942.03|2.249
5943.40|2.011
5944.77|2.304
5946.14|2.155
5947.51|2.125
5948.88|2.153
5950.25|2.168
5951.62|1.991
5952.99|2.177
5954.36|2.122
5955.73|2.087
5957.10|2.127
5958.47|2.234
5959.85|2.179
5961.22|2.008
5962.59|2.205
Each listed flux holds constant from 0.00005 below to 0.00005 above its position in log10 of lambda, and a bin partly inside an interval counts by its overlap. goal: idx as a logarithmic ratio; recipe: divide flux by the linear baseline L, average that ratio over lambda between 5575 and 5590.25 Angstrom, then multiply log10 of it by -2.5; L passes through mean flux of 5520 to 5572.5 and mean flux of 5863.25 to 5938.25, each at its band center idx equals 0.06 mag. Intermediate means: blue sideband 2.13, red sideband 2.06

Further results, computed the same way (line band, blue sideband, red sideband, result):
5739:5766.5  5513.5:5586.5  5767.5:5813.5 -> 0.00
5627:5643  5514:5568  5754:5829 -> 0.06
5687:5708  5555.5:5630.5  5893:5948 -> -0.03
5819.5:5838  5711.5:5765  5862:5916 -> -0.08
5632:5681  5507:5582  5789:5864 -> 0.04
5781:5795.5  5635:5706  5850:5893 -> -0.03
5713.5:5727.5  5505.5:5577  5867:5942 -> -0.07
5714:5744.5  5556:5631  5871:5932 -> -0.08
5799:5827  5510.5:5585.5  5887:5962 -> -0.08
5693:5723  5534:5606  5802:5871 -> 0.01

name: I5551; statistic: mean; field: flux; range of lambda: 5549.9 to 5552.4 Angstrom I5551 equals 2.23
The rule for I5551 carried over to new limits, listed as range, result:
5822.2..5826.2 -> 2.19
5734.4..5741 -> 2.23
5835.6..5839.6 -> 2.31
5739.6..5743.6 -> 2.13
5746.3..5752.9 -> 2.18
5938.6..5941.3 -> 2.19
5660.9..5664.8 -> 2.05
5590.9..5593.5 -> 2.01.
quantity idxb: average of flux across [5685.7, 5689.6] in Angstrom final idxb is 2.09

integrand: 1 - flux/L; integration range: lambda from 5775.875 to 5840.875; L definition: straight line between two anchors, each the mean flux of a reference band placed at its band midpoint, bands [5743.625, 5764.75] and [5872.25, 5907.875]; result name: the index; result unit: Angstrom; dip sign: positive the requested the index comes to -3.7 Angstrom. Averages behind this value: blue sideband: 2.19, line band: 2.23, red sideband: 2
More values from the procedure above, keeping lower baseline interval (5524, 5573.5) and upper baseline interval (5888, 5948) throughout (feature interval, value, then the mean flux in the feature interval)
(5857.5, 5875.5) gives -0.89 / 2.17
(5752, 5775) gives -1.54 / 2.22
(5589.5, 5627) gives 0.87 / 2.06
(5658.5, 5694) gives 0.22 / 2.09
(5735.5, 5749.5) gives -0.74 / 2.2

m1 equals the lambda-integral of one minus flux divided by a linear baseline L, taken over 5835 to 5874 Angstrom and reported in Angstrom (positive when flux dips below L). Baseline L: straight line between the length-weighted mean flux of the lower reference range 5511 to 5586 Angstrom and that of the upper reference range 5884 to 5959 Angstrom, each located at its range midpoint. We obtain -1.9 Angstrom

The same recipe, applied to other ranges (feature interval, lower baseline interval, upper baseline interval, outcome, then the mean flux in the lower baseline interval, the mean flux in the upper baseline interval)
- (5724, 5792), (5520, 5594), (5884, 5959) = -4.3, 2.09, 2.06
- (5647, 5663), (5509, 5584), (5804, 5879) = 0.6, 2.12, 2.2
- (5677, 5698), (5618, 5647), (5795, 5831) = -0.2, 2.06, 2.24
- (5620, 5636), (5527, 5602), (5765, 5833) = 0.6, 2.08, 2.22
